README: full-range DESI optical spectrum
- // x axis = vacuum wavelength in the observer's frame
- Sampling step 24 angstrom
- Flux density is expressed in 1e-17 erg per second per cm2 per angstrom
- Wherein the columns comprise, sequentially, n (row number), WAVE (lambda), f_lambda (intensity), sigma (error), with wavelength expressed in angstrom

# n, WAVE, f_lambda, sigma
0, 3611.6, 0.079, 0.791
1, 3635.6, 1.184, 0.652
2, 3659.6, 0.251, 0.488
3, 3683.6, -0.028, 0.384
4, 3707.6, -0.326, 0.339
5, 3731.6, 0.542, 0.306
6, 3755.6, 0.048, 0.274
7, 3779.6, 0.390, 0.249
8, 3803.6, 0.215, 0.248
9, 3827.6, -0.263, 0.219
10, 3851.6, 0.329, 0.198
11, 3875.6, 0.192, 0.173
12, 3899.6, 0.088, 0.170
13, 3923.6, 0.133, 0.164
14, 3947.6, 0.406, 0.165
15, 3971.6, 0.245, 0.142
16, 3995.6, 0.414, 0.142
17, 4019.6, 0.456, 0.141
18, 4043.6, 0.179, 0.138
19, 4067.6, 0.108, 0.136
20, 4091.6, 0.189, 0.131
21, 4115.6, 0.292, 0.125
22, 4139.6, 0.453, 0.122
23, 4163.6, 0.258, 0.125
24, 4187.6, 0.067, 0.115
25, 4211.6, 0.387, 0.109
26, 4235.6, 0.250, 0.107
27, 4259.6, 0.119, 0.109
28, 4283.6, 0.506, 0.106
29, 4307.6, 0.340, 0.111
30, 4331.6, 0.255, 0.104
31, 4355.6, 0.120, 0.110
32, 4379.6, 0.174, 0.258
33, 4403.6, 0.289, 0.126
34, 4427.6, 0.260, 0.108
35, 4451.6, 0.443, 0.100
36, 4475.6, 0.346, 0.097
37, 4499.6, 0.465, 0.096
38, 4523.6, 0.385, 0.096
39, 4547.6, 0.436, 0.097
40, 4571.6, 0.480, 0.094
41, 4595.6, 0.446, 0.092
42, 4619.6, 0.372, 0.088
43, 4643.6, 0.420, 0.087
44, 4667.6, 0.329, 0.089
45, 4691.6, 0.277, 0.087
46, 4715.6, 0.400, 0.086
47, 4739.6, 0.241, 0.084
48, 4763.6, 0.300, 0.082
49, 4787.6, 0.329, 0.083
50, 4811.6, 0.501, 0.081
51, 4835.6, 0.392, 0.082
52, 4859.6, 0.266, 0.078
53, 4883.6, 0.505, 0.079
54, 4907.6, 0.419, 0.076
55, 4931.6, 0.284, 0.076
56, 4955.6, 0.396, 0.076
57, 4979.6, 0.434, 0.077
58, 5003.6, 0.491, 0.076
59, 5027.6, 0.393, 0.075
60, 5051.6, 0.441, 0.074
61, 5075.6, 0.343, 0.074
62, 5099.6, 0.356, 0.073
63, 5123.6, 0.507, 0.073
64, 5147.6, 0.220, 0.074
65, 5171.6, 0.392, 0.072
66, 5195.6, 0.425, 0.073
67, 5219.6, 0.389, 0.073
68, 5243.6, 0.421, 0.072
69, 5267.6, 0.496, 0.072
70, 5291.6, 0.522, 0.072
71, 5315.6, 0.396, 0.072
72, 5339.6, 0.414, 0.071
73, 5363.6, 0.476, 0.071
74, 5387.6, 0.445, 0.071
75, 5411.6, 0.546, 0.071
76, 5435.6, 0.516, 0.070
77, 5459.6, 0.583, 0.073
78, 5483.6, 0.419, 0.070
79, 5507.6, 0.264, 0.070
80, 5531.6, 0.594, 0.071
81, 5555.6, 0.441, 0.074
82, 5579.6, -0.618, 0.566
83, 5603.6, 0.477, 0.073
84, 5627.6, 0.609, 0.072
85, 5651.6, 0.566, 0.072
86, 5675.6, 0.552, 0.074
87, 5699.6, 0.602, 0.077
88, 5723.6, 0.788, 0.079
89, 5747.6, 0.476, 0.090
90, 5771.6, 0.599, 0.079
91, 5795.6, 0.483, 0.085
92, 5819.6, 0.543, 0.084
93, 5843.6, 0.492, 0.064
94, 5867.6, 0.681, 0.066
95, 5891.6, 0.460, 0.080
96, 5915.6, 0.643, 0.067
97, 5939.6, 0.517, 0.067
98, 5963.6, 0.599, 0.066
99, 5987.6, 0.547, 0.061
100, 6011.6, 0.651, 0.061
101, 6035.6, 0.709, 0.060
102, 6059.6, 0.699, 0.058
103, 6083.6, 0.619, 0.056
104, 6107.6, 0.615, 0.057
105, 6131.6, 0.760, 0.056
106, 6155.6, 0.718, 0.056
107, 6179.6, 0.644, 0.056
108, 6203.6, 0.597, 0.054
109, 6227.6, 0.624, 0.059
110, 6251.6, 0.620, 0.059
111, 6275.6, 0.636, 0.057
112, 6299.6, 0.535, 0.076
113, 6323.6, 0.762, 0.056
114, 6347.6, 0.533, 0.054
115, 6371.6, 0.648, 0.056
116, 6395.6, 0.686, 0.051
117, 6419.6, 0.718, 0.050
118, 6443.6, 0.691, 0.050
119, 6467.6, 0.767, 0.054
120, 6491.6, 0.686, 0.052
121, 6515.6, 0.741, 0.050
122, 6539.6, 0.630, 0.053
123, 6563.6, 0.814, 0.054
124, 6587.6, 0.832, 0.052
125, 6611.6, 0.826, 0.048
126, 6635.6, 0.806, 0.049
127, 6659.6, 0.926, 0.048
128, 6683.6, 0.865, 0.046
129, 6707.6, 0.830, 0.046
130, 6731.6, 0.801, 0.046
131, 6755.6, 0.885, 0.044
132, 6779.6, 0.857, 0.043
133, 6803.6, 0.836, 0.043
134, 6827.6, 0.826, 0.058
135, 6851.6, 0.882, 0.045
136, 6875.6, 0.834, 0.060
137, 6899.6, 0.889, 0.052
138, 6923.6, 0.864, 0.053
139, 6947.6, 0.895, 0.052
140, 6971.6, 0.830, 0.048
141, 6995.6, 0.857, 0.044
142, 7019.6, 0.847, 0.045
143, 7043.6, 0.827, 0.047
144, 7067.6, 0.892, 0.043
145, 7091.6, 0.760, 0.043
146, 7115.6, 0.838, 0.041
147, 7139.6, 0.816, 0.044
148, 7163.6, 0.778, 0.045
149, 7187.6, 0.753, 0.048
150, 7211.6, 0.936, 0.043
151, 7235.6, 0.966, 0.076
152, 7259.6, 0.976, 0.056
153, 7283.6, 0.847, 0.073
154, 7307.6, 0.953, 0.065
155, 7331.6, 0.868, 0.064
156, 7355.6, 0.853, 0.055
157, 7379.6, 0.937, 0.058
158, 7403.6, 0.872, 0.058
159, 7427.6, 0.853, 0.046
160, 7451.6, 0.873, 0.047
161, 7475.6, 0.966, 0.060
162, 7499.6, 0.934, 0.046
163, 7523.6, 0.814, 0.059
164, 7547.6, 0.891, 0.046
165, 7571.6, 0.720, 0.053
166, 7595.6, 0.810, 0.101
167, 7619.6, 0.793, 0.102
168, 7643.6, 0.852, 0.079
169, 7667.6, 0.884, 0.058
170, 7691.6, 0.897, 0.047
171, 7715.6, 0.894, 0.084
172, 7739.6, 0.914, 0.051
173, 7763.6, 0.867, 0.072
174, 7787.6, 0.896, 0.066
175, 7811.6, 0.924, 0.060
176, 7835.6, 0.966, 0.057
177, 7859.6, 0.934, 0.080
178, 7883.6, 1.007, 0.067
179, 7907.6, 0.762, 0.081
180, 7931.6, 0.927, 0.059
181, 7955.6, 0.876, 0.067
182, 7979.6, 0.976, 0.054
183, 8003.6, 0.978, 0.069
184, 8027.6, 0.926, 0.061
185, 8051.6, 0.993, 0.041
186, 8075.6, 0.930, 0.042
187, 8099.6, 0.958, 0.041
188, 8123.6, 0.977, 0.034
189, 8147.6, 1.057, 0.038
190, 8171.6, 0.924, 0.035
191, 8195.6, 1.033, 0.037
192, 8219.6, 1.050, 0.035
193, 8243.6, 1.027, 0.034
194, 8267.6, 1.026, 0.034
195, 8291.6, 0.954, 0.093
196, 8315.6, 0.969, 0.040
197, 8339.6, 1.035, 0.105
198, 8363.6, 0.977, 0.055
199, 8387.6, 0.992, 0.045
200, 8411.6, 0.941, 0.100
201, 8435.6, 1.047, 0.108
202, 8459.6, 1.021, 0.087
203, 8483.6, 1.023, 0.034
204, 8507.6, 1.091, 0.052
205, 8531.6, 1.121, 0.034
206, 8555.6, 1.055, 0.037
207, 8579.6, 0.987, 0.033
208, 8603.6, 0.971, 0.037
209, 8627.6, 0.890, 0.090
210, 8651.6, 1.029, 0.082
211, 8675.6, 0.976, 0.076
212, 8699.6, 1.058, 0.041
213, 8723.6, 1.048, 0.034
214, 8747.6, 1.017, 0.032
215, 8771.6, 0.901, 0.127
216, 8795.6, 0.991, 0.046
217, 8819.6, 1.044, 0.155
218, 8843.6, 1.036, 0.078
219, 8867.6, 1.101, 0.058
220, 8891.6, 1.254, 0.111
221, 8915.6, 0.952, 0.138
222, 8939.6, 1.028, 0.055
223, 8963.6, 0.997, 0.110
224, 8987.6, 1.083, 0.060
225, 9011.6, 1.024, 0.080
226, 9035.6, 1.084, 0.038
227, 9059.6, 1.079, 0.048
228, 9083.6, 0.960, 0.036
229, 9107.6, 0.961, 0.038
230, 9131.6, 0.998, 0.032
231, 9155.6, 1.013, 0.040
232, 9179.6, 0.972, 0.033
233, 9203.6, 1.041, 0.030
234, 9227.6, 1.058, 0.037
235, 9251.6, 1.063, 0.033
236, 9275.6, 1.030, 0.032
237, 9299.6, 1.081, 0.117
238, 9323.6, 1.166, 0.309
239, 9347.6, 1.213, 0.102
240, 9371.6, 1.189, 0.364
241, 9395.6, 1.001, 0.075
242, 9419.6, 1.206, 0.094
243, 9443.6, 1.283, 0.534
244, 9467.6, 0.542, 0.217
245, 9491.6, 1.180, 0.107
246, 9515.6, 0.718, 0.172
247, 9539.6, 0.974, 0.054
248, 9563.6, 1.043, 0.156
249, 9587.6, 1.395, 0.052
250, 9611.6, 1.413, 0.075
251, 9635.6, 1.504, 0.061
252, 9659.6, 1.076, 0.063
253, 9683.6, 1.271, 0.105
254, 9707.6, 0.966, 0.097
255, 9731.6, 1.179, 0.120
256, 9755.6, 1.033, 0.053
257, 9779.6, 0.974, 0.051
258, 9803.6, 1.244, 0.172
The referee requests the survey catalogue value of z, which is 0.463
